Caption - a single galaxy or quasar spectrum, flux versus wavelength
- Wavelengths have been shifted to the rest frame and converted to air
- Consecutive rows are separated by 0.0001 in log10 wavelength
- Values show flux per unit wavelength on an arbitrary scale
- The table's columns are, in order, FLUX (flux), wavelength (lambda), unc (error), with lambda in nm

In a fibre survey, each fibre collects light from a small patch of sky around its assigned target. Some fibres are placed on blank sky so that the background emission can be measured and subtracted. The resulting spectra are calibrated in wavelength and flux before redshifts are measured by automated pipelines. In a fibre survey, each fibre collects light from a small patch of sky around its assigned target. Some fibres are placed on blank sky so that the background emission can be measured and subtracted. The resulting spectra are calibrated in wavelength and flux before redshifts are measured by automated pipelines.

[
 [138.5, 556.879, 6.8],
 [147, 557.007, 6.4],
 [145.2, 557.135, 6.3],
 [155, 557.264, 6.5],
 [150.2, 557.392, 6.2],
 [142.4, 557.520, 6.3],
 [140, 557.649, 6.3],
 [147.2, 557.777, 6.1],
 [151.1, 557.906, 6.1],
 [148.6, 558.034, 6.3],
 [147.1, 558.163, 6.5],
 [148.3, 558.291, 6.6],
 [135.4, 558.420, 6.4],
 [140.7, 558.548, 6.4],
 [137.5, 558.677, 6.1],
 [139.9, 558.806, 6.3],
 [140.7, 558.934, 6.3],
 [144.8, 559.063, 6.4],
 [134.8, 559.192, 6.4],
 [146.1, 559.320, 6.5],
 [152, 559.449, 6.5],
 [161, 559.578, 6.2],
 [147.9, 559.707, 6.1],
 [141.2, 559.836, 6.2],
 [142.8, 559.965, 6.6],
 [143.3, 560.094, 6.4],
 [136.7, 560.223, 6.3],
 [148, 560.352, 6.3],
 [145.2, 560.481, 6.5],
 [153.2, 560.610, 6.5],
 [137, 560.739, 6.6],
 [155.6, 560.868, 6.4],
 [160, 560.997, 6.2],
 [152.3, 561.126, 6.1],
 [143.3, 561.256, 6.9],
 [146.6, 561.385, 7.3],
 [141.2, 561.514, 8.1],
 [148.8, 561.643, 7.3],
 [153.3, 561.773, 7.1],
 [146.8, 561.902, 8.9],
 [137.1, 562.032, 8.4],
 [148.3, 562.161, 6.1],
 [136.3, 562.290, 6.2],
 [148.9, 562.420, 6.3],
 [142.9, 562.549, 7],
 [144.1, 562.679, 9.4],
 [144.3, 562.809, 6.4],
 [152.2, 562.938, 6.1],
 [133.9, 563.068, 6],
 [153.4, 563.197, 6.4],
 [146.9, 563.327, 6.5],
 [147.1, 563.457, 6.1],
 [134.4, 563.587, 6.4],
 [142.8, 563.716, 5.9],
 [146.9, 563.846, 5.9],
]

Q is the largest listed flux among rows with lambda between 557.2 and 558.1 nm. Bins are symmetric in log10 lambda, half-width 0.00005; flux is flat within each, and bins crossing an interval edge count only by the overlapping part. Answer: 155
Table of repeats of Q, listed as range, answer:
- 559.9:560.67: 153.2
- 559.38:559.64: 161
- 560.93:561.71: 160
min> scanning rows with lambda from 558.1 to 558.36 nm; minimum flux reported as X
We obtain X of 147.1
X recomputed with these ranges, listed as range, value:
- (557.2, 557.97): 140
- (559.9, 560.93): 136.7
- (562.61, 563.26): 133.9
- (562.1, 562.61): 136.3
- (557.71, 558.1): 147.2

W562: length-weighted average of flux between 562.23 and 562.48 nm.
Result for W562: 142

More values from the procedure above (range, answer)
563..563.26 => 144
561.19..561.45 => 145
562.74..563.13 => 143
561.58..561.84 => 151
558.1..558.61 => 143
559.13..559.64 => 149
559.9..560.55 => 143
